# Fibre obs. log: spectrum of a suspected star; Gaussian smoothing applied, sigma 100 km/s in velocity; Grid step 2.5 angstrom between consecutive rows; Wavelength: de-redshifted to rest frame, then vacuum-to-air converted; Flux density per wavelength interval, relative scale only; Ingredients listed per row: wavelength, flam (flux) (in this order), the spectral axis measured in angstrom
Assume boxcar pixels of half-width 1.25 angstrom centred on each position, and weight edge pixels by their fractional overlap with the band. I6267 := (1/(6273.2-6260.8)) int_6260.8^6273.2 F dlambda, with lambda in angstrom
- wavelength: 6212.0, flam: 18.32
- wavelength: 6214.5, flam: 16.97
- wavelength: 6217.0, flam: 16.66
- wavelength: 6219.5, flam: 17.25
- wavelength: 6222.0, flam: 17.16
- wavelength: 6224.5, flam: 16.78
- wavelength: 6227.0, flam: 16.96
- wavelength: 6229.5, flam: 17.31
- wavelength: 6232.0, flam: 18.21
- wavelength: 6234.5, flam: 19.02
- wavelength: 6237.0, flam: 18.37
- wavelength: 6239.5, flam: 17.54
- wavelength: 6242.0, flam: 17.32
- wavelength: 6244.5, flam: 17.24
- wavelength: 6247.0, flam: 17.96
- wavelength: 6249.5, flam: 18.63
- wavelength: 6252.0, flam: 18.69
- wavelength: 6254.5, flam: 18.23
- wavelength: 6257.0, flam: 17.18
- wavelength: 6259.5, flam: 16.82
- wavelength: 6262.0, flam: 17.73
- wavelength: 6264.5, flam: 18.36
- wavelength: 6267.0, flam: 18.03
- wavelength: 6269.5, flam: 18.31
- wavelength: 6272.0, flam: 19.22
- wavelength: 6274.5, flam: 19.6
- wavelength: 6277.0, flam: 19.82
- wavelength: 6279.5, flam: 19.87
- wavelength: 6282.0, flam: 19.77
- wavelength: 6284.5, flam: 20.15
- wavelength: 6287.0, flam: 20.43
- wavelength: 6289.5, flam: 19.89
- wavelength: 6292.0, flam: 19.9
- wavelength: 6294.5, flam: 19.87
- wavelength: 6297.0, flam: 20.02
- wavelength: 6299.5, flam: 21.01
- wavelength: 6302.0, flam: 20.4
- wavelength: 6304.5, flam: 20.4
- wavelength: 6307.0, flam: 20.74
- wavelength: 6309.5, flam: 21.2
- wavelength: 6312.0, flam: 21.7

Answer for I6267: 18.3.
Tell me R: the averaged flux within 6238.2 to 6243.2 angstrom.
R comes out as 17.4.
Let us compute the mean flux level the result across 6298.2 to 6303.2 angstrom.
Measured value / 20.7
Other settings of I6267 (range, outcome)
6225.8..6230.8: 17.1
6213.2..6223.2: 17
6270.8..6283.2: 19.7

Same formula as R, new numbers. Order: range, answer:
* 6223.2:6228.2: 16.9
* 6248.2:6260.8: 17.9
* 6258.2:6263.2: 17.3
